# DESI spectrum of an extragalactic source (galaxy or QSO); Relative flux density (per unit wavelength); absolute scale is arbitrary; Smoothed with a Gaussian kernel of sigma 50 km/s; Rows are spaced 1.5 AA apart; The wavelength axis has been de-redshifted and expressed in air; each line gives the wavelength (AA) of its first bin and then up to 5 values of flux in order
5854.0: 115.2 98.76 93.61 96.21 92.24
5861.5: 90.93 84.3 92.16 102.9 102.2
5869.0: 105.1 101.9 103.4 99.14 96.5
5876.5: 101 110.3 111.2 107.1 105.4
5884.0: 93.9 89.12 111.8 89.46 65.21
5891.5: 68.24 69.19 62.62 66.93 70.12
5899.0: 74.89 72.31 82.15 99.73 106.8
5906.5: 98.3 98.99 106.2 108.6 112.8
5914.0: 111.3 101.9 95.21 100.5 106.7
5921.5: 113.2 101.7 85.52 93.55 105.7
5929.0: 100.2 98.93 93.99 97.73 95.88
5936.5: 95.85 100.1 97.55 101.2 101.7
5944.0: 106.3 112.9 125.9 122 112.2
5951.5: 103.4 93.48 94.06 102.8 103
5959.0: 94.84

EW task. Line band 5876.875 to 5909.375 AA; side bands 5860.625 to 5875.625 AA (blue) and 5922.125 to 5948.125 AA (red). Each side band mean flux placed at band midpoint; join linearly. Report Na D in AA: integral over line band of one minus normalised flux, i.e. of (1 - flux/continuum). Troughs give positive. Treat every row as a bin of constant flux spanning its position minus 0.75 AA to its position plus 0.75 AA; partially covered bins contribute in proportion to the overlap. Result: 3.4 AA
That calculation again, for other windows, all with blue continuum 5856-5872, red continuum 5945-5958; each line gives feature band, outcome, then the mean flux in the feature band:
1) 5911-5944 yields 1.2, 101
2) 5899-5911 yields 0.9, 94.5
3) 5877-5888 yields -0.5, 104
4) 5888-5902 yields 4.1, 71.3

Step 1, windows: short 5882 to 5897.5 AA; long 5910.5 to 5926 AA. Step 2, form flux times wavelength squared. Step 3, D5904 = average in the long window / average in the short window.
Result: 1.28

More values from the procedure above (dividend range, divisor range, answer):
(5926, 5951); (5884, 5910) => 1.25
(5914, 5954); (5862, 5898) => 1.13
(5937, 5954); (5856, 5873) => 1.13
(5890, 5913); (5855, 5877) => 0.89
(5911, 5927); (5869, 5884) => 1.01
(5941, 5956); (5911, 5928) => 1.06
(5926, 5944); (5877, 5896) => 1.13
